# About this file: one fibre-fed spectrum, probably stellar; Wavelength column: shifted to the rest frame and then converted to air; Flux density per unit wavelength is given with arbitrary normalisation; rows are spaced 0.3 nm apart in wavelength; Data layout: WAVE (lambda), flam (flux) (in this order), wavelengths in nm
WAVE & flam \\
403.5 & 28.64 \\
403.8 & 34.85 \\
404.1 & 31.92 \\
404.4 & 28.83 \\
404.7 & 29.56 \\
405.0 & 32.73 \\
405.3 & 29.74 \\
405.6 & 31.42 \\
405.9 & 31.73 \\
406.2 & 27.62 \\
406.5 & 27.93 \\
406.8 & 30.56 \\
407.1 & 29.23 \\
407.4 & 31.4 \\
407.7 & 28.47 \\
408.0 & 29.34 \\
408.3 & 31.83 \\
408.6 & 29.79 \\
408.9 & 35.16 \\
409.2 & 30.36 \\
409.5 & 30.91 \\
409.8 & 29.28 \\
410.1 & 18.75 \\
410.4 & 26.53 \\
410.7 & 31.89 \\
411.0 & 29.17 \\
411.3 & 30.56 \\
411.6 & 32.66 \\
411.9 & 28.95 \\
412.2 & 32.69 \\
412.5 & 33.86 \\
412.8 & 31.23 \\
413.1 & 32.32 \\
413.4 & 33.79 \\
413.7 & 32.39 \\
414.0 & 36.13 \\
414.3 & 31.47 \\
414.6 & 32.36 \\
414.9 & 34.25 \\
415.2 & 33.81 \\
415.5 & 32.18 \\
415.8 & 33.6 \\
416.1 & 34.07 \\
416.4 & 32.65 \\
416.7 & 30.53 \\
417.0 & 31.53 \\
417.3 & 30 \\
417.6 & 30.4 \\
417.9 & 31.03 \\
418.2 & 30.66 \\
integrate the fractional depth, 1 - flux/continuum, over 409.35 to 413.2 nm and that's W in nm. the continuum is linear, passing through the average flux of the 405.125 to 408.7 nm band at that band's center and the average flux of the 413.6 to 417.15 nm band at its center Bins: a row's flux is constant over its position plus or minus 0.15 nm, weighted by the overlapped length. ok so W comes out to 0.20 nm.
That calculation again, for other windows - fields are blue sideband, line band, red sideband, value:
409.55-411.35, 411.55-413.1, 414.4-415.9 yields -0.10 nm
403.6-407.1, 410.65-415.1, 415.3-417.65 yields -0.11 nm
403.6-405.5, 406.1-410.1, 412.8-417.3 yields 0.25 nm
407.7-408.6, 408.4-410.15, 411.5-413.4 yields 0.05 nm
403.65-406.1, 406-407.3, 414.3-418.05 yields 0.10 nm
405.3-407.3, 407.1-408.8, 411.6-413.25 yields 0.01 nm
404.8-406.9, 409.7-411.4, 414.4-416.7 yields 0.22 nm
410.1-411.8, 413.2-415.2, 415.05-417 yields -0.13 nm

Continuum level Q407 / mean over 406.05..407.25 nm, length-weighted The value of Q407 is 28.8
